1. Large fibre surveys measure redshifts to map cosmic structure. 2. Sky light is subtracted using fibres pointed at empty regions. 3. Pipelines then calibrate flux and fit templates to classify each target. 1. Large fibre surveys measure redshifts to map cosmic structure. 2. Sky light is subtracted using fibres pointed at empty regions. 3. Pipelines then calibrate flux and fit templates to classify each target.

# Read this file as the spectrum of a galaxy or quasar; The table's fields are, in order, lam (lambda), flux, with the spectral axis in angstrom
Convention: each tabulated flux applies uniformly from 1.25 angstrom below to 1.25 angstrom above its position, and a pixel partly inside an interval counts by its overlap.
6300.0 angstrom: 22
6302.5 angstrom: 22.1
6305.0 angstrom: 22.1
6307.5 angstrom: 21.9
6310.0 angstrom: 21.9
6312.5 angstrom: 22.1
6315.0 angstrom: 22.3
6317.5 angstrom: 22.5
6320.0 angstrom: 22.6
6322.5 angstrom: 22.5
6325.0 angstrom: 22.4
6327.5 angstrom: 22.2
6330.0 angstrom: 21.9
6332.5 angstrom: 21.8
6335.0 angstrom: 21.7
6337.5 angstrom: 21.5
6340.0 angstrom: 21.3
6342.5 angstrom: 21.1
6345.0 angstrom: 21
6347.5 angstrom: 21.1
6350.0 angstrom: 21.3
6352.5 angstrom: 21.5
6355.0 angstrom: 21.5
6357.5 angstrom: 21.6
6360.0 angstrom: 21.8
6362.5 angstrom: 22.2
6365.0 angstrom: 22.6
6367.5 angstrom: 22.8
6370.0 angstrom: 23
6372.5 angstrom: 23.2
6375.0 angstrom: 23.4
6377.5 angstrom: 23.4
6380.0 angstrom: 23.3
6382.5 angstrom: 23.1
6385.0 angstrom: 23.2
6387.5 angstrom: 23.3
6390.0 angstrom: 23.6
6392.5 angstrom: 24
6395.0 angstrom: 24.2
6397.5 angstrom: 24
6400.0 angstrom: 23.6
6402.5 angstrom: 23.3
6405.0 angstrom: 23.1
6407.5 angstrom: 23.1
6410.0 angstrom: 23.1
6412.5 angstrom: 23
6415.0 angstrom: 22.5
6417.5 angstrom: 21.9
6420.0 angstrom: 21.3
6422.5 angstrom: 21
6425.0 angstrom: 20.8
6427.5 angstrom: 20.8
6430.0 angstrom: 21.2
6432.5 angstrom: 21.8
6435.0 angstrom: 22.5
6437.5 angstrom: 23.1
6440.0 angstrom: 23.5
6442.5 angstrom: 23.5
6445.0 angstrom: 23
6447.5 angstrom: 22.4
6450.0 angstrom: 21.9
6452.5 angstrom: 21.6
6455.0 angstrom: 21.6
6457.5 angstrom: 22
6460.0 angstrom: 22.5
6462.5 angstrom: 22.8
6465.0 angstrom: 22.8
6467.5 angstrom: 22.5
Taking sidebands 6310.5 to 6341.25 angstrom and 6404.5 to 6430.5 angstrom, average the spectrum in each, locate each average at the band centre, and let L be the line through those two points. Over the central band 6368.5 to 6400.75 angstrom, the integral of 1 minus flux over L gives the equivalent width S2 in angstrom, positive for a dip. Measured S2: -2.2 angstrom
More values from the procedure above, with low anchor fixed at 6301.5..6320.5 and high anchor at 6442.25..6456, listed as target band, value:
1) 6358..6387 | -0.9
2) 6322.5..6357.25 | 0.9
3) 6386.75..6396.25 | -0.7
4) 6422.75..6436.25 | 0.5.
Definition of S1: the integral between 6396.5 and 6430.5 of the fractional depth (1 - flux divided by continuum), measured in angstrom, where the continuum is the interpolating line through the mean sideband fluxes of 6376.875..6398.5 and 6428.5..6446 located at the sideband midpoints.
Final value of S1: 1.08 angstrom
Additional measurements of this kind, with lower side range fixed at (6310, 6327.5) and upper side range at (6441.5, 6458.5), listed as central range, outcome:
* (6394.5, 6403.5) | -0.6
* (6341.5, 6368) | 0.8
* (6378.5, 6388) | -0.4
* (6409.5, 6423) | 0.1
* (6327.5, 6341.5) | 0.4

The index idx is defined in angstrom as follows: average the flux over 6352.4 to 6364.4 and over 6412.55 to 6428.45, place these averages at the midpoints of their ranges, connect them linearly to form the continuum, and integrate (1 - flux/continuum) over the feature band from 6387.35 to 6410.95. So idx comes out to -2.11 angstrom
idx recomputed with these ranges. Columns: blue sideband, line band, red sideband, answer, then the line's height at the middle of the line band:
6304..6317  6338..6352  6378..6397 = 0.9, 22.7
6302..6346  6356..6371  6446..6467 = -0.2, 22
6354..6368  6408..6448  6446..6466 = -0.1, 22.2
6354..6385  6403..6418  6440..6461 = -0.2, 22.5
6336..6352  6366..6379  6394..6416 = -0.6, 22.2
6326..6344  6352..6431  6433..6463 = -2.1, 22.1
